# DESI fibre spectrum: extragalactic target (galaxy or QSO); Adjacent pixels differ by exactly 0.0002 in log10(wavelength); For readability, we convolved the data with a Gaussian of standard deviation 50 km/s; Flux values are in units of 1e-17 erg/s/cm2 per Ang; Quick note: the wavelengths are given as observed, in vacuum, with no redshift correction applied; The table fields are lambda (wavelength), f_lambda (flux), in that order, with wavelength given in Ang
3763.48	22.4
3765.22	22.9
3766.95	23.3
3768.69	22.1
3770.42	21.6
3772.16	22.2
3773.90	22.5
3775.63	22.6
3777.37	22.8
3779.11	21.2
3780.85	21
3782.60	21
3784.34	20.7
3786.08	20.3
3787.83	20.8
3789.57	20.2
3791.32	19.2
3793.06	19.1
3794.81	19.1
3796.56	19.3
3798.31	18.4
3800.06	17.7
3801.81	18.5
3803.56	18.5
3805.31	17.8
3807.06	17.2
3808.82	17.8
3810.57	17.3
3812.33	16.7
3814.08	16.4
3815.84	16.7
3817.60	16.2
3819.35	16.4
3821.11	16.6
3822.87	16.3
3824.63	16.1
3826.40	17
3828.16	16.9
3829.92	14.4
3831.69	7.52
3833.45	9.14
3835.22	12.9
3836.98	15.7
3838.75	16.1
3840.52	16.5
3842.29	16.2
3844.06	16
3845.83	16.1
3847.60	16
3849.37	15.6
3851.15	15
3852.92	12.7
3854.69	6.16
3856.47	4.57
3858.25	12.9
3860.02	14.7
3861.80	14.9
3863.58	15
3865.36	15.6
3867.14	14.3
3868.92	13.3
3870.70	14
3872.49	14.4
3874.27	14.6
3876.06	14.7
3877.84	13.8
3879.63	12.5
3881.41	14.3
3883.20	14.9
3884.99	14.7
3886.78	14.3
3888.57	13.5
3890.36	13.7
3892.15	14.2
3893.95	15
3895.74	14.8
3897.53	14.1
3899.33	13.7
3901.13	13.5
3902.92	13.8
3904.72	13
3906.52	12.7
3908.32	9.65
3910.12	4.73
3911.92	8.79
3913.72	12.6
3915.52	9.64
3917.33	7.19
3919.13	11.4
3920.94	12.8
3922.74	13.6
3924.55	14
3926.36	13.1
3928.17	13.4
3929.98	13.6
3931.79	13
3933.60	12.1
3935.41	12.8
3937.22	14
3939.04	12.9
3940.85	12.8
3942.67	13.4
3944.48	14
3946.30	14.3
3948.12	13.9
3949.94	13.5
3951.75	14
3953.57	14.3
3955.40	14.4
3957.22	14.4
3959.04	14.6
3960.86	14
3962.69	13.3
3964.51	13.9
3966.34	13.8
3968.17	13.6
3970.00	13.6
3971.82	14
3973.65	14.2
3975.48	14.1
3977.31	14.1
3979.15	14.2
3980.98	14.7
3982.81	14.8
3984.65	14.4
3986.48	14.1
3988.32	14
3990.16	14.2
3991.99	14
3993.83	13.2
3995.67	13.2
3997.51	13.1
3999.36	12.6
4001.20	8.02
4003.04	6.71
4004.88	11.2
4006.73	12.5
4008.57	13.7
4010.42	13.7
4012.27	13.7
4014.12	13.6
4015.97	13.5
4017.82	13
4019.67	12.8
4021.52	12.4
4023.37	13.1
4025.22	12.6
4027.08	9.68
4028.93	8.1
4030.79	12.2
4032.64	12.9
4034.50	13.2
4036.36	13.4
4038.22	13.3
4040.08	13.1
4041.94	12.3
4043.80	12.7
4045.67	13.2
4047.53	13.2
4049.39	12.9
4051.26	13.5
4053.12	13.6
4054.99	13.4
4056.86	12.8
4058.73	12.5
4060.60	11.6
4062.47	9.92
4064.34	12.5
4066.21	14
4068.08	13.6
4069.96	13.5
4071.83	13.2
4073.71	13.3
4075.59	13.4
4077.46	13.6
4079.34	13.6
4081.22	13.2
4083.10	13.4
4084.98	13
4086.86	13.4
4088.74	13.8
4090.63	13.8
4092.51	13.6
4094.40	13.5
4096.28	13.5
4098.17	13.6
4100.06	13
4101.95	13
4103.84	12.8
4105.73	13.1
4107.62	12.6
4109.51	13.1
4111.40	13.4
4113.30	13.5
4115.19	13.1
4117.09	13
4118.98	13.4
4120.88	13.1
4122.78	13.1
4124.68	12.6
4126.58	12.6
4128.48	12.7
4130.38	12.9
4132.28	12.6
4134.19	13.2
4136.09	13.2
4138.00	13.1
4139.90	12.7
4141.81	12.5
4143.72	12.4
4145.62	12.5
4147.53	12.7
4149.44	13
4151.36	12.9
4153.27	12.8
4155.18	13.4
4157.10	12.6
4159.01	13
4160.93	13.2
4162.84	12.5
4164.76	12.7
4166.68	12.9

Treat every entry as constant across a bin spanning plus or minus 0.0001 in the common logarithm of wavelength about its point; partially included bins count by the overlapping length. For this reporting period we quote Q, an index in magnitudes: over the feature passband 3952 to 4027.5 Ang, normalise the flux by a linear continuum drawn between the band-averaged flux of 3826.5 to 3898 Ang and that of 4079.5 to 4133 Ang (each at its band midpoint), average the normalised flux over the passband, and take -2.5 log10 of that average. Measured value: 0.02 mag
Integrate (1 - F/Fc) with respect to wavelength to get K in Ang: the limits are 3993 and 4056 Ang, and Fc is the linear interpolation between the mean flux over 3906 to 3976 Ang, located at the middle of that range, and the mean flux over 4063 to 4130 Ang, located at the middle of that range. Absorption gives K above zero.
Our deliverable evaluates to 2.8 Ang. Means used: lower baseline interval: 12.8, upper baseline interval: 13.2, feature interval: 12.5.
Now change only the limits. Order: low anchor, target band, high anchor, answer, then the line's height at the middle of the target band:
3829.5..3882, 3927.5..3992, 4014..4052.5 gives -4.06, 13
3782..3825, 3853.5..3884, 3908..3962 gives 4.28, 15.4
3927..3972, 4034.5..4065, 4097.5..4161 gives 1.15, 13.3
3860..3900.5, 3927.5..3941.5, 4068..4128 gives 0.95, 14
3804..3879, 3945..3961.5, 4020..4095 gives -0.48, 13.8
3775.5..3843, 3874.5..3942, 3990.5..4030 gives 9.30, 14.9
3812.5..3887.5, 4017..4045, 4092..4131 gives 2.41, 13.5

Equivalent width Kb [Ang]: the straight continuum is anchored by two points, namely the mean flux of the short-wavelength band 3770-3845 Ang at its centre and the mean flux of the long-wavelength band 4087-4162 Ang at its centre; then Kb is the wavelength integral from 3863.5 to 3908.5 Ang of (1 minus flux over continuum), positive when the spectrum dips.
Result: 7.2 Ang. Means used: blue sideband 17.8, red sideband 13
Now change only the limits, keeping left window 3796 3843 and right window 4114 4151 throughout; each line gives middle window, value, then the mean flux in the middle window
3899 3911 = 3.0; 11.5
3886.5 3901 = 1.2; 14.1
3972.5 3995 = 0.4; 14.2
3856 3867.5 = 1.7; 13.4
